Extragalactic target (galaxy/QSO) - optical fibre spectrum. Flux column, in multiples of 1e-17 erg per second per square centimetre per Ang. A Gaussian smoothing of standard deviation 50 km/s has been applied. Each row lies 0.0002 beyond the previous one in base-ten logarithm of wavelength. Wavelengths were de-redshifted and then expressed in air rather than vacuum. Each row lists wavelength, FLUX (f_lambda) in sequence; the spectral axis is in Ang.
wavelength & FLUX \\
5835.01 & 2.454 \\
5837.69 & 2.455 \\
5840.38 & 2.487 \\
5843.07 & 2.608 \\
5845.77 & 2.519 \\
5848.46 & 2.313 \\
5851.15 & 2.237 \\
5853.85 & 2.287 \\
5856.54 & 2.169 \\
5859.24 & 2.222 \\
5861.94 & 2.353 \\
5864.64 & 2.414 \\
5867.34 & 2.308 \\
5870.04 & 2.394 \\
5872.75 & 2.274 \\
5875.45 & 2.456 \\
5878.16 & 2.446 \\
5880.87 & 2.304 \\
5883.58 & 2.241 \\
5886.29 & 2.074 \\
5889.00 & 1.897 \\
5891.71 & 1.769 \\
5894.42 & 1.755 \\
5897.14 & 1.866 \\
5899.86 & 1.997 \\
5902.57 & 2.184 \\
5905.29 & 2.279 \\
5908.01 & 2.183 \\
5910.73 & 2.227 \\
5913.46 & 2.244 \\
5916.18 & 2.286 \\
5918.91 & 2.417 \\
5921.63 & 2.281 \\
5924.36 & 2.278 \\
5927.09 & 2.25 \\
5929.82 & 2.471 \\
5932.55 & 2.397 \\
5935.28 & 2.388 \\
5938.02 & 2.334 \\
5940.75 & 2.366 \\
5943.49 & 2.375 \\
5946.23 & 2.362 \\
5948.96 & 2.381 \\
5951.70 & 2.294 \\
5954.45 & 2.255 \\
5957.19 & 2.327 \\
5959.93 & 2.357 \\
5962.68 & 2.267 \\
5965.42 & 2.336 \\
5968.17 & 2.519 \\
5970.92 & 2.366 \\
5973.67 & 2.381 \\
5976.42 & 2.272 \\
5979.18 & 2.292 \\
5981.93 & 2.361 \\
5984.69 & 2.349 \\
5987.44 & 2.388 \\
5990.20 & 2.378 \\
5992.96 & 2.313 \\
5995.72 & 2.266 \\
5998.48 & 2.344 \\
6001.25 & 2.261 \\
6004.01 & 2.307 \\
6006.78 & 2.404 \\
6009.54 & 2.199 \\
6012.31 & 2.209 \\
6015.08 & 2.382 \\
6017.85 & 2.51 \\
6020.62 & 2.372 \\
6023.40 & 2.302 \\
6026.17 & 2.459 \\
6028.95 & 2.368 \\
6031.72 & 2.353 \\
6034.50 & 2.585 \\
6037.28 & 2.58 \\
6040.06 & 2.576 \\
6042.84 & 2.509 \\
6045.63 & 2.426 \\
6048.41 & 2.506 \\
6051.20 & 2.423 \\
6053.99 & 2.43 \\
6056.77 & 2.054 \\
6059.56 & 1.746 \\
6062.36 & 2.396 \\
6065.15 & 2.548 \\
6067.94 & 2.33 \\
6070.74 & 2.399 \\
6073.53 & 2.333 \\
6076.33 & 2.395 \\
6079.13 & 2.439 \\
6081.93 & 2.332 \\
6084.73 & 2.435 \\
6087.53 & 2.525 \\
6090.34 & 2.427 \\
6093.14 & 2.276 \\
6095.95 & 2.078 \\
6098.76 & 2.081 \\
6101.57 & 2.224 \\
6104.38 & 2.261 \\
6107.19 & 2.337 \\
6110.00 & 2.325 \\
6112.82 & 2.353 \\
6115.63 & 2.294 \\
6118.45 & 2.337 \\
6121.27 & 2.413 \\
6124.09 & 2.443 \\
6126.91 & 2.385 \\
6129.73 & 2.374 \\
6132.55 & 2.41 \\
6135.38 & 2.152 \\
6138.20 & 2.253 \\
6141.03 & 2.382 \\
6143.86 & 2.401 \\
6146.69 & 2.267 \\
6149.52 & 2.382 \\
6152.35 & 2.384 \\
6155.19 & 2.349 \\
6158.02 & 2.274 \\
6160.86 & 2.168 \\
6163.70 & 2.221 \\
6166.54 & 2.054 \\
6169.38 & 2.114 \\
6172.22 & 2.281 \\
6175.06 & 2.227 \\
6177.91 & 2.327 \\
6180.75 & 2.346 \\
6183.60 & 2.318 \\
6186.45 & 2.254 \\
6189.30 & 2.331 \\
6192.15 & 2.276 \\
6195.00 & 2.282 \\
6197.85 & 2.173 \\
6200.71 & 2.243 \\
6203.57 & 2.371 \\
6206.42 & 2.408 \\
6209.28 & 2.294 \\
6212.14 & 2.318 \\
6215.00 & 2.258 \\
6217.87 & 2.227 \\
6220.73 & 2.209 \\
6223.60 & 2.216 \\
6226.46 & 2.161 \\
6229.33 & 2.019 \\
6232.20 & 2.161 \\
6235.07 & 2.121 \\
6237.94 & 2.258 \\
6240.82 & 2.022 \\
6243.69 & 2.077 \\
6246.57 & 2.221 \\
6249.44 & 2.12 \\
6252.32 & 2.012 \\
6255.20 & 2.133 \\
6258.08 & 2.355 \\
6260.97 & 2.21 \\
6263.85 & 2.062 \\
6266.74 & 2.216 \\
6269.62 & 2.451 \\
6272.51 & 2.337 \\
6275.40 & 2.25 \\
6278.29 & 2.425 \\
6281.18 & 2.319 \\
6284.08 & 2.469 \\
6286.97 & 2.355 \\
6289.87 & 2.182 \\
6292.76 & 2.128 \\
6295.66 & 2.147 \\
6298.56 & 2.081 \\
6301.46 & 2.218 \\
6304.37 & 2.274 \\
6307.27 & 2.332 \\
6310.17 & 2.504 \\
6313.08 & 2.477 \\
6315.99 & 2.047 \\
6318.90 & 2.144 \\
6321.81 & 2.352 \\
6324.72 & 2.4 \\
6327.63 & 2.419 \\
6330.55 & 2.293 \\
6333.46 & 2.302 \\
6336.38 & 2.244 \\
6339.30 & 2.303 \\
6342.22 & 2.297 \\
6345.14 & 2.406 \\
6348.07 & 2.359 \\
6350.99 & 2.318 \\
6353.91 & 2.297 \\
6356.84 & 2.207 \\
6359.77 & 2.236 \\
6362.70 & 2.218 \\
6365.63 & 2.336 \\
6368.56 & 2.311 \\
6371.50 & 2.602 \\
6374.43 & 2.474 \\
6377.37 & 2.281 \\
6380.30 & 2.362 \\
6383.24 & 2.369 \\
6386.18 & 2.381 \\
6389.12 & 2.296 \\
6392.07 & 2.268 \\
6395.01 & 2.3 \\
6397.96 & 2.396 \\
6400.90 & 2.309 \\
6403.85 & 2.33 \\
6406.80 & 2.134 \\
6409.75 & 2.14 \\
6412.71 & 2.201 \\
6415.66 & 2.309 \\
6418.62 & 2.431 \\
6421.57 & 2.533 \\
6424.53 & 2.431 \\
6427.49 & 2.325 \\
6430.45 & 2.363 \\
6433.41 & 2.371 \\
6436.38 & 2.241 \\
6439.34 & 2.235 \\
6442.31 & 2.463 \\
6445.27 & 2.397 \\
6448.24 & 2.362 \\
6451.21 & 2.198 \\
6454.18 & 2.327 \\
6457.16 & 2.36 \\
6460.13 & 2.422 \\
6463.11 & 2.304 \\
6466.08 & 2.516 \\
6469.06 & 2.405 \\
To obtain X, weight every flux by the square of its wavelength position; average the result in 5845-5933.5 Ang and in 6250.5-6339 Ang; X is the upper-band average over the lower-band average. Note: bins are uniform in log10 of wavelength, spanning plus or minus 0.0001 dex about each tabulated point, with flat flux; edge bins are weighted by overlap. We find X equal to 1.16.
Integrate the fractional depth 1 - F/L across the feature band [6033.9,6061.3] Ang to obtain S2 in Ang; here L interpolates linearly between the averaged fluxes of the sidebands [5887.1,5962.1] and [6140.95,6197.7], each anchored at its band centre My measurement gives -1.5 Ang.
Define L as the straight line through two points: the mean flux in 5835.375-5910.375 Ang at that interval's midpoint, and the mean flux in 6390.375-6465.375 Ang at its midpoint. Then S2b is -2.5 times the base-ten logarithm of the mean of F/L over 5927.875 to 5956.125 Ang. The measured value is -0.05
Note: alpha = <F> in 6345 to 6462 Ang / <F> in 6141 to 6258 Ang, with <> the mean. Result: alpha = 1.0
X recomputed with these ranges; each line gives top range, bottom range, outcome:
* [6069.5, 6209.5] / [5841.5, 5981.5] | 1.09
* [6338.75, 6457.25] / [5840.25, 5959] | 1.21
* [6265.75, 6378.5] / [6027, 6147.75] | 1.06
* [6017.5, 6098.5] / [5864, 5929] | 1.14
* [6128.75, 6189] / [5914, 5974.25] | 1.04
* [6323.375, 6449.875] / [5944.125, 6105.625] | 1.12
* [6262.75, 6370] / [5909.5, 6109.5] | 1.08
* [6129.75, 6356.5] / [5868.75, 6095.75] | 1.06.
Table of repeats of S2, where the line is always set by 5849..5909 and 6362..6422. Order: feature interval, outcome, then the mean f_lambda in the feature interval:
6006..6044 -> -3.2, 2.42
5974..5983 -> -0.4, 2.31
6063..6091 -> -2.2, 2.42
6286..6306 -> 0.9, 2.2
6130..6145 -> -0.4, 2.32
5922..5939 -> -1.1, 2.35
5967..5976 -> -0.8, 2.4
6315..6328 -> 0.2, 2.27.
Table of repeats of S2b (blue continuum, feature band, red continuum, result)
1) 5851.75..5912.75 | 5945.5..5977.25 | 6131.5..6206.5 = -0.06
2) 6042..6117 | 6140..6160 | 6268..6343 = -0.01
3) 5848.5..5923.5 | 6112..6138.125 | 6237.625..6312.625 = -0.06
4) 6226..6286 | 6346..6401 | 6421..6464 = -0.02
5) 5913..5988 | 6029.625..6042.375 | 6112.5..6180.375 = -0.09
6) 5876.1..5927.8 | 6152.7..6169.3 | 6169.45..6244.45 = 0.00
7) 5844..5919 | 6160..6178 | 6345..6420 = 0.04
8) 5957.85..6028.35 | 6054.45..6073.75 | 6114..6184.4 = 0.03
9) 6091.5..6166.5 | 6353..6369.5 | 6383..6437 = 0.03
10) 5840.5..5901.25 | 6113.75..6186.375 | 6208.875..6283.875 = -0.04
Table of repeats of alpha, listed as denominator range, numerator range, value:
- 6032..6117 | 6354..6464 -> 0.99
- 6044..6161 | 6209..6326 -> 0.96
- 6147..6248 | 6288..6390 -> 1.03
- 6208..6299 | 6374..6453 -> 1.05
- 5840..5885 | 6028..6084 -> 1.02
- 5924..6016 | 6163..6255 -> 0.95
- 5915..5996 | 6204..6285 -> 0.95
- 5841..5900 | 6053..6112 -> 1.03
